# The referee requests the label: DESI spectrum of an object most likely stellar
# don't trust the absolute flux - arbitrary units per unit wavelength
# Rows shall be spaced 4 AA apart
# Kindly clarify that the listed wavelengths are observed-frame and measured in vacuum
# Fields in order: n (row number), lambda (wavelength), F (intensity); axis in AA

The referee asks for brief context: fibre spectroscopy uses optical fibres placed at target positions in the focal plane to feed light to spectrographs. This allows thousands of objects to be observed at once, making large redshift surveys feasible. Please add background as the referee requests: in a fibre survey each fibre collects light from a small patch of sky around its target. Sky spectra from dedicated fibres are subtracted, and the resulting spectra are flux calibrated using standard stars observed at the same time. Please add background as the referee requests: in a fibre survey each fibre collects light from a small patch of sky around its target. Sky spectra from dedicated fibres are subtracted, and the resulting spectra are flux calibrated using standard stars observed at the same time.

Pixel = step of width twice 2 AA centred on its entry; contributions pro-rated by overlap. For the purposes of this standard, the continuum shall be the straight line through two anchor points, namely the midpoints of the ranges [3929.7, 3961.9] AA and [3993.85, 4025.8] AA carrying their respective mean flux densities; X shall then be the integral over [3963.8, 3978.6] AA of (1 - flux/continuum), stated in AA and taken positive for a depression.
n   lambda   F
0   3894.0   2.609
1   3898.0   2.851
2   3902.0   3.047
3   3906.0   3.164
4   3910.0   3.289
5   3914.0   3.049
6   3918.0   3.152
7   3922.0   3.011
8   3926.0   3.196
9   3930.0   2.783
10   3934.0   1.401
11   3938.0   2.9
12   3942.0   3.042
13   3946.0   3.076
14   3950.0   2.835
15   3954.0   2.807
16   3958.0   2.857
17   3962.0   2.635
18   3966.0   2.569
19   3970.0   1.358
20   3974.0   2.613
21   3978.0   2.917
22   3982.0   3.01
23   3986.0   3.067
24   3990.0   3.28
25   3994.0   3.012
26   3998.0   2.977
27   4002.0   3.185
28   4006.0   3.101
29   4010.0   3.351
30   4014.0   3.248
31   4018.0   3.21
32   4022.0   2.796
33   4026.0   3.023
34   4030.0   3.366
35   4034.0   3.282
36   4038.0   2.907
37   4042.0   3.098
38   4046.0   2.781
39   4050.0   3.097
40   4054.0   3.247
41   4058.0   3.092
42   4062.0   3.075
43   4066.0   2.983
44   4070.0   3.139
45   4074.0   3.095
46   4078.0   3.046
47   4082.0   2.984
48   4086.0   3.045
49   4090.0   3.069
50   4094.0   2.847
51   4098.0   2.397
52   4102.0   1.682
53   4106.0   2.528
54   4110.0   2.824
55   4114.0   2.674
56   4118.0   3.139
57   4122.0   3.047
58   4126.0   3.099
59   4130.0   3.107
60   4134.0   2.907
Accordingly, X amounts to 2.85 AA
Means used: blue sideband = 2.7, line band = 2.32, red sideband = 3.11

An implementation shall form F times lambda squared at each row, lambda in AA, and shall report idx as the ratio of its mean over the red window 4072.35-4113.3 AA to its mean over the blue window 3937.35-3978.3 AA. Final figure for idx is 1.10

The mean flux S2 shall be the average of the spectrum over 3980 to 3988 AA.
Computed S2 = 3.04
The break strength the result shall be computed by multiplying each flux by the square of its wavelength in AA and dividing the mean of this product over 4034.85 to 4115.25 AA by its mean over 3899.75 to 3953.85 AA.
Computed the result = 1.1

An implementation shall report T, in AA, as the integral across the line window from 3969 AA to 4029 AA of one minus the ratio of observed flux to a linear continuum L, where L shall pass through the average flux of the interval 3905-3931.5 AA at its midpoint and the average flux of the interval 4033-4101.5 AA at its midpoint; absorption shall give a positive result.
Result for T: 1.07 AA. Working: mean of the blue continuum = 3.1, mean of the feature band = 2.98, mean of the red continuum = 2.98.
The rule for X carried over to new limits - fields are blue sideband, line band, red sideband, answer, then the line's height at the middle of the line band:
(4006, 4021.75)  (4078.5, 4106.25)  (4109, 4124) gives 2.9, 2.99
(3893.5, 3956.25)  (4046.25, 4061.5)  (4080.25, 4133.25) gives -1.4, 2.83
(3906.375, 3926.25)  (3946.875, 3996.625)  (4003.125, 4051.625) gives 5.8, 3.12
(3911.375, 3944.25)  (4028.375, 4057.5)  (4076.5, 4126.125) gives -3.2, 2.8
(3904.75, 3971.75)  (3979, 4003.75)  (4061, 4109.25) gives -2.6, 2.79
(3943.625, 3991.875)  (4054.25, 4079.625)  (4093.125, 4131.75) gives -3.2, 2.74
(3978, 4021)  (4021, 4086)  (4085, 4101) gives -3.5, 2.91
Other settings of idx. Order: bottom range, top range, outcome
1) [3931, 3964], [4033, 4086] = 1.20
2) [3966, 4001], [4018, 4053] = 1.13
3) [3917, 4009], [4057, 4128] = 1.09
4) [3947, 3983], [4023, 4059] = 1.22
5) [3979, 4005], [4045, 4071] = 1.03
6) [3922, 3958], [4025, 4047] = 1.17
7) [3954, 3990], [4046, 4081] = 1.20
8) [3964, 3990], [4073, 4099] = 1.17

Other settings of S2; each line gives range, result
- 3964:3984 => 2.49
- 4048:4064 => 3.13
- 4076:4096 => 3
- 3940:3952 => 2.98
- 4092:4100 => 2.62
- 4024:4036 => 3.22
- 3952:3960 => 2.83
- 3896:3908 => 3.02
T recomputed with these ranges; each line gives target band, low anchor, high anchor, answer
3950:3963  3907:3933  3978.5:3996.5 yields 1.1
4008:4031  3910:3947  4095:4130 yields -3.1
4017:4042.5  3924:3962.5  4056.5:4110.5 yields -2.6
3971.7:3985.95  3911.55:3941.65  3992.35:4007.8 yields 0.7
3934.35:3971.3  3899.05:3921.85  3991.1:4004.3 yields 5.4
